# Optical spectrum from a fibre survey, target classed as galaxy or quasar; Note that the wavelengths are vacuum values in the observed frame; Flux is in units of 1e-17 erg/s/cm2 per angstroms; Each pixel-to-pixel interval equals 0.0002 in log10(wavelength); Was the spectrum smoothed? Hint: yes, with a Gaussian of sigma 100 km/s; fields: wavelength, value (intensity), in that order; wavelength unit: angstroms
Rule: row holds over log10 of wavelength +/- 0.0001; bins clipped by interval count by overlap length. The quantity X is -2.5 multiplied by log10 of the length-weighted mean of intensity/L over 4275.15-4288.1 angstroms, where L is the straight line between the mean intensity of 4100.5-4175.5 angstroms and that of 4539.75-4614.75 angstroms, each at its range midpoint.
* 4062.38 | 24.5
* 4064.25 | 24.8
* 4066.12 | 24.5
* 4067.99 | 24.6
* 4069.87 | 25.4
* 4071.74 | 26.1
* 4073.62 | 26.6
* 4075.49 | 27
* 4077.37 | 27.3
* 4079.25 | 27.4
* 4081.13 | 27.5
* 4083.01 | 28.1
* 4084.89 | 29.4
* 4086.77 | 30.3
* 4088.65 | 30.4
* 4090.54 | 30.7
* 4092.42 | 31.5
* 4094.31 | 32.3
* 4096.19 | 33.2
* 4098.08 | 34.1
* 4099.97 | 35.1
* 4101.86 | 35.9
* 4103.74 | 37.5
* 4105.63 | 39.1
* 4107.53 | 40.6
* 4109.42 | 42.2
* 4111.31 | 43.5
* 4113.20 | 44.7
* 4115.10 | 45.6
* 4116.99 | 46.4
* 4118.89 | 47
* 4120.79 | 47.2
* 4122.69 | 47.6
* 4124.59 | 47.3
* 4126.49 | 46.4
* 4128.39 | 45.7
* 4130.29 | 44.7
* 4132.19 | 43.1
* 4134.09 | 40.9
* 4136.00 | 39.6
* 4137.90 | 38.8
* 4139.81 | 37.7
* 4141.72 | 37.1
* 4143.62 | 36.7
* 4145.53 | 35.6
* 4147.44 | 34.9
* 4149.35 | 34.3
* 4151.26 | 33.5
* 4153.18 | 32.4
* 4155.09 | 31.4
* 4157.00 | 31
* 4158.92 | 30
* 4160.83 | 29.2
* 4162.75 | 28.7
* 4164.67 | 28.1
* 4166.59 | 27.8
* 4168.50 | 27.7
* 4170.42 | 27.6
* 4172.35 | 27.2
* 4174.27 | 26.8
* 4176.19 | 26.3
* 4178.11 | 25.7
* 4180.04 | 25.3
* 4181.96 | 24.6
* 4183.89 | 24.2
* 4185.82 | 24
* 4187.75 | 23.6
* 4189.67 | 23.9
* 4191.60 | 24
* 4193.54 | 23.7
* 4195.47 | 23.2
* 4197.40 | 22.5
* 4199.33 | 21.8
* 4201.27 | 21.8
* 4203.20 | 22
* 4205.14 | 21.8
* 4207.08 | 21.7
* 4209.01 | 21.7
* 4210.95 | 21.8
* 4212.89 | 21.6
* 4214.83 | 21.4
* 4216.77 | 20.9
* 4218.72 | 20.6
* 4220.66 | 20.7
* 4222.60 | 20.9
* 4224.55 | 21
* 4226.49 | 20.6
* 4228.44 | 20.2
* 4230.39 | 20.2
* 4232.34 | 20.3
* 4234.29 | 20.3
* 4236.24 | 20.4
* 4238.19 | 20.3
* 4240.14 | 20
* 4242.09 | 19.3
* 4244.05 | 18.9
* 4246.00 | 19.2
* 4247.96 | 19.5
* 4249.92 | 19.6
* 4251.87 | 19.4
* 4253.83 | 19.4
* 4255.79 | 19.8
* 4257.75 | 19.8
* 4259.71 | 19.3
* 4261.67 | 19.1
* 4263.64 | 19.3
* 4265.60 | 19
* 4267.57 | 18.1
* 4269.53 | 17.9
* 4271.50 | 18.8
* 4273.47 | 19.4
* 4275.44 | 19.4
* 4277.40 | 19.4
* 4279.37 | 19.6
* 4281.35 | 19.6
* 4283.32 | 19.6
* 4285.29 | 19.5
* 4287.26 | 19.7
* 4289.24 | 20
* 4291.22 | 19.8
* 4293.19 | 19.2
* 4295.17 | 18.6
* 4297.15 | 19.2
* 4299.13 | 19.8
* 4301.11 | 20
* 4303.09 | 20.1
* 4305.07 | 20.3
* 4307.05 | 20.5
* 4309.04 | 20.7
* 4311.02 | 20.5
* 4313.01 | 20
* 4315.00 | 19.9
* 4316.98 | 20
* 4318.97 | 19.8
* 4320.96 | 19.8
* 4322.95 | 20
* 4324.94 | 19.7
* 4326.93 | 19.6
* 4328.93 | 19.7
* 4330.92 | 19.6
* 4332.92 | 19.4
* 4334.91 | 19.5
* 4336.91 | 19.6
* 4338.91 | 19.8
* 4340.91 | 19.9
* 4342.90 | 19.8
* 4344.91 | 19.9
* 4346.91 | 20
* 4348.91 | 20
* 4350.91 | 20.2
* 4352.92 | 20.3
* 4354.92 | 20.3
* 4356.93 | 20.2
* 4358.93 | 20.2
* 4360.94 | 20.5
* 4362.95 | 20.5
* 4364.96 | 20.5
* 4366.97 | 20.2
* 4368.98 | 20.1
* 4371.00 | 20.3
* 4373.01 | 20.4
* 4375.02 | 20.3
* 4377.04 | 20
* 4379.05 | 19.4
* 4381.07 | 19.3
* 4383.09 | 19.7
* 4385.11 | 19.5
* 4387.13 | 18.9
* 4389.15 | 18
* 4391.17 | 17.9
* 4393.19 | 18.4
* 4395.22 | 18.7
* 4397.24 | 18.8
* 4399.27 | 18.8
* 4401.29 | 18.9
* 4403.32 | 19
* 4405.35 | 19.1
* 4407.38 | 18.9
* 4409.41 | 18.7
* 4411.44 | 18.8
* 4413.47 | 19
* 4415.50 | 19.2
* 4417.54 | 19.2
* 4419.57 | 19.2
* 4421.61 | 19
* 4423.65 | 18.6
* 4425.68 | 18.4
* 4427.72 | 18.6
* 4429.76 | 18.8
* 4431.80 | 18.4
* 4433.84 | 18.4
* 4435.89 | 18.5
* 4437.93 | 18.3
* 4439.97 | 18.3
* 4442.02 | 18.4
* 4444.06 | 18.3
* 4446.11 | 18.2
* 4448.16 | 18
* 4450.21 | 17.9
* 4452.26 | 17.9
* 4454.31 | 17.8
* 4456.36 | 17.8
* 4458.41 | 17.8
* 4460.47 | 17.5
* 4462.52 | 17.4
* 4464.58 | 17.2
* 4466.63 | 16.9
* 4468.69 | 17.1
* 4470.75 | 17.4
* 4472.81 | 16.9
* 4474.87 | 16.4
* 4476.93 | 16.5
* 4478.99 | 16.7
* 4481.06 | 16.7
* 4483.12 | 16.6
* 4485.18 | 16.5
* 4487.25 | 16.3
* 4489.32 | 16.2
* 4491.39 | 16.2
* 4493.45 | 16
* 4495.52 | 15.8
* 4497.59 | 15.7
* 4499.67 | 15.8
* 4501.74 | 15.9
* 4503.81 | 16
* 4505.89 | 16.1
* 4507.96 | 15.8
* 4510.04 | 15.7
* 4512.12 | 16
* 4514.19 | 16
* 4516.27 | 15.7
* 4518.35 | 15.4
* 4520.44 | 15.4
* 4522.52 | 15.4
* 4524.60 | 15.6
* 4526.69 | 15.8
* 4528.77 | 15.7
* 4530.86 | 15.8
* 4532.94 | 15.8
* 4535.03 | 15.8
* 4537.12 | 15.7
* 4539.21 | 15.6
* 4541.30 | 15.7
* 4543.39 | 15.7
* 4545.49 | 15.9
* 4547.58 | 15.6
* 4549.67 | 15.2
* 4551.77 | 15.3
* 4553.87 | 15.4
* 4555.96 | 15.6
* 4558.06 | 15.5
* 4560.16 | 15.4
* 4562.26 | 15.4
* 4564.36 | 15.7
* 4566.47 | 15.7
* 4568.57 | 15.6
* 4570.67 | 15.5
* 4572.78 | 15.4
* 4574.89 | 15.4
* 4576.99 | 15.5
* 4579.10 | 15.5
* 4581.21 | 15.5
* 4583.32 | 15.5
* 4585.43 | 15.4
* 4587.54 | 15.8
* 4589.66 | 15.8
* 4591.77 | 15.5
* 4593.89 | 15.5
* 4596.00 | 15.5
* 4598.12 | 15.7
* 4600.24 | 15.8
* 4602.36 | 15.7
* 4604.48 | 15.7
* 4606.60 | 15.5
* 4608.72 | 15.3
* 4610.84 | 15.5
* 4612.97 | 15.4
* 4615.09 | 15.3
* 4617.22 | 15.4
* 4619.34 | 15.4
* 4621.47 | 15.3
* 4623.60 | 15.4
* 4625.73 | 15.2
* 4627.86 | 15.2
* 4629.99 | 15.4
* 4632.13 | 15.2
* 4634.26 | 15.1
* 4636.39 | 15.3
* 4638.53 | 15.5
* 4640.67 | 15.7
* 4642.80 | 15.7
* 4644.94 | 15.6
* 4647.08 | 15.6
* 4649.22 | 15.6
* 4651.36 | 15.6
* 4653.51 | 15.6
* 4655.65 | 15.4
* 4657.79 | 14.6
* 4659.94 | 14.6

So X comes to 0.47 mag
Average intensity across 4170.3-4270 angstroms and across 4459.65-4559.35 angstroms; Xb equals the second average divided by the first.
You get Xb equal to 0.7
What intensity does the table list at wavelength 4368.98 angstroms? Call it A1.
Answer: 20.1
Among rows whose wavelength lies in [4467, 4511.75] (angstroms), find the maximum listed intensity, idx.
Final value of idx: 17.4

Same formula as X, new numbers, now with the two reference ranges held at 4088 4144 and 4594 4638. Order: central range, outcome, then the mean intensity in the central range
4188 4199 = 0.479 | 23.4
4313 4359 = 0.420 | 19.9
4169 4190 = 0.407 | 25.5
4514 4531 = 0.272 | 15.6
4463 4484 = 0.313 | 16.9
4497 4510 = 0.304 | 15.9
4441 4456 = 0.296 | 18.1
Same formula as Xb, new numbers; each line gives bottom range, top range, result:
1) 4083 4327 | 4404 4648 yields 0.62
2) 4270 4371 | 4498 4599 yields 0.79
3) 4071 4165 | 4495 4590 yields 0.43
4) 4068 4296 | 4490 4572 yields 0.57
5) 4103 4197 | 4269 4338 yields 0.57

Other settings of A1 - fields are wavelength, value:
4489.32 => 16.2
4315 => 19.9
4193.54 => 23.7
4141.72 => 37.1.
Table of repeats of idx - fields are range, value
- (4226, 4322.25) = 20.7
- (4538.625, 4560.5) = 15.9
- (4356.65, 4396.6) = 20.5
